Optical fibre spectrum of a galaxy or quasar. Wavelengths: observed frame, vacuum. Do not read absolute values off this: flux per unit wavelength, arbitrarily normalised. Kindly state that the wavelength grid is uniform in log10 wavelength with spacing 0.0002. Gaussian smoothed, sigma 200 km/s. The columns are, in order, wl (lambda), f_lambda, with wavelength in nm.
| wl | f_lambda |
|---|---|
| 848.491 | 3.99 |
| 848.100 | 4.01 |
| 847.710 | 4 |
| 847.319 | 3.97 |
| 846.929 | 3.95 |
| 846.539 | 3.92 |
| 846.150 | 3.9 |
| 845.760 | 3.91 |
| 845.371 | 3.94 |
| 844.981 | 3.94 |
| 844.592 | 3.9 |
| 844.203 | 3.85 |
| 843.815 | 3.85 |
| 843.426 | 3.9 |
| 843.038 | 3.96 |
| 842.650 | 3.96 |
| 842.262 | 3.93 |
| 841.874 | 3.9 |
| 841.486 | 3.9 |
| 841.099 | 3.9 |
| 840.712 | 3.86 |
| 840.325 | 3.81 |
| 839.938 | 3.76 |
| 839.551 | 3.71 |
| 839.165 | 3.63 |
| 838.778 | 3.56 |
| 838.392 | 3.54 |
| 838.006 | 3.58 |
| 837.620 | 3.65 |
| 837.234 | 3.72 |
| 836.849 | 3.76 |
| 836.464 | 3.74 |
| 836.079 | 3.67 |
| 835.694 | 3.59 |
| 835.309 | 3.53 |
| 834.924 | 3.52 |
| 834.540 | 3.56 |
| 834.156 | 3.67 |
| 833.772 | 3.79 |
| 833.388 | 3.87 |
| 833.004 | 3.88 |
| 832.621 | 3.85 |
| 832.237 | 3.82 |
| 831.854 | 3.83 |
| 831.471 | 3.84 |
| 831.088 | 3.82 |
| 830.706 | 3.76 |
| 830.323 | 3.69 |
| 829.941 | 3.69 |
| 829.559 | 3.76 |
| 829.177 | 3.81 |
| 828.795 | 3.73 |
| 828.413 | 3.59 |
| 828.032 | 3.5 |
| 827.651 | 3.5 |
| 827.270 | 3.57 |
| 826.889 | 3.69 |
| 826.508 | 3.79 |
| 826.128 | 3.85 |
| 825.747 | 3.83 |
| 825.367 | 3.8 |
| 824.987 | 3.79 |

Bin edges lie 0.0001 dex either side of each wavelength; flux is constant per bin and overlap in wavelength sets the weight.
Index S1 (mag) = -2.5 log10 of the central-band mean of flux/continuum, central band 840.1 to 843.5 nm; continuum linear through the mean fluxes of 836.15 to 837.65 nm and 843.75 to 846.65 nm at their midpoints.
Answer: -0.02 mag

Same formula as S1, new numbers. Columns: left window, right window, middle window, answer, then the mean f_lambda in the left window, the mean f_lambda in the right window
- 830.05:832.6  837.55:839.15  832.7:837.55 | -0.005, 3.79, 3.58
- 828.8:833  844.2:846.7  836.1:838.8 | 0.054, 3.79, 3.91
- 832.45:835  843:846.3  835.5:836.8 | 0.030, 3.74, 3.9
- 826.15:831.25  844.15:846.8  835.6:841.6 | 0.032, 3.69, 3.91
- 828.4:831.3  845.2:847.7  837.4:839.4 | 0.072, 3.74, 3.94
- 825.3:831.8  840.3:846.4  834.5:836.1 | 0.071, 3.72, 3.9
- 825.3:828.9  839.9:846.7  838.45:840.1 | 0.055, 3.68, 3.9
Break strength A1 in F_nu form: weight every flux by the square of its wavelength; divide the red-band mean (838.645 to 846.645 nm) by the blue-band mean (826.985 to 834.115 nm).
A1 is 1.1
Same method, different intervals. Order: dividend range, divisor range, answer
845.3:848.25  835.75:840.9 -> 1.09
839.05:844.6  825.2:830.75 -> 1.08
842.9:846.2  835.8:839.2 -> 1.09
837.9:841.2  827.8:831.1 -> 1.03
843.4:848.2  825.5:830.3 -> 1.11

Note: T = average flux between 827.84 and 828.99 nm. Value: 3.61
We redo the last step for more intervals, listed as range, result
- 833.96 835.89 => 3.57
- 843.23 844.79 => 3.88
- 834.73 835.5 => 3.53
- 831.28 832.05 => 3.84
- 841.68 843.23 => 3.94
